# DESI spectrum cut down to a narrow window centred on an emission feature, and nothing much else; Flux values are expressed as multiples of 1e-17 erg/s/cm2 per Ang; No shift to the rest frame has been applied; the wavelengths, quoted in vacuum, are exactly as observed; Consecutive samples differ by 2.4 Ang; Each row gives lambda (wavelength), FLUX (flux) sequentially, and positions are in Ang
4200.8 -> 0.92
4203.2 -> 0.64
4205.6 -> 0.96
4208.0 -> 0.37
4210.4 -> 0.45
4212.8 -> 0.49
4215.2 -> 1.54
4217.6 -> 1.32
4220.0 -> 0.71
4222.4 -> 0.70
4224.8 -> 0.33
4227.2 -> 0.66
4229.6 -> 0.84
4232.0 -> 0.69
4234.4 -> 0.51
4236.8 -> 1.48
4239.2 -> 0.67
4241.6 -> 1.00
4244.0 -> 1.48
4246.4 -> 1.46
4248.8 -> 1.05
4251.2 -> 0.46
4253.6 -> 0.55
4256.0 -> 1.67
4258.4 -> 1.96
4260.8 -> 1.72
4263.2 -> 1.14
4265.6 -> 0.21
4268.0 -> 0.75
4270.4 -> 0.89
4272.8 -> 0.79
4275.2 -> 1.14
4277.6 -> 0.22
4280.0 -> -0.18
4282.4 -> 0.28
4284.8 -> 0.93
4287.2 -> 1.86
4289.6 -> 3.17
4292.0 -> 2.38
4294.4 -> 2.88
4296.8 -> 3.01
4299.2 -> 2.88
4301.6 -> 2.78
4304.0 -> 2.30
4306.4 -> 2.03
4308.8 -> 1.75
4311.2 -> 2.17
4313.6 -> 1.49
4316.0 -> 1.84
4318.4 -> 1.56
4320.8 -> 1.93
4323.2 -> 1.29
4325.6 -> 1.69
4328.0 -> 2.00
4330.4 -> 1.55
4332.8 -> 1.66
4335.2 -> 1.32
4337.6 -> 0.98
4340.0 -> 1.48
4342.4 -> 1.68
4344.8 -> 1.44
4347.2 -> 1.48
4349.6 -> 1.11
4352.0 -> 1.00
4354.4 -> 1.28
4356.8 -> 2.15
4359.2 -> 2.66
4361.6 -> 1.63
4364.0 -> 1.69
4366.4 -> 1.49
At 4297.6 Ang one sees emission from Lyman alpha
